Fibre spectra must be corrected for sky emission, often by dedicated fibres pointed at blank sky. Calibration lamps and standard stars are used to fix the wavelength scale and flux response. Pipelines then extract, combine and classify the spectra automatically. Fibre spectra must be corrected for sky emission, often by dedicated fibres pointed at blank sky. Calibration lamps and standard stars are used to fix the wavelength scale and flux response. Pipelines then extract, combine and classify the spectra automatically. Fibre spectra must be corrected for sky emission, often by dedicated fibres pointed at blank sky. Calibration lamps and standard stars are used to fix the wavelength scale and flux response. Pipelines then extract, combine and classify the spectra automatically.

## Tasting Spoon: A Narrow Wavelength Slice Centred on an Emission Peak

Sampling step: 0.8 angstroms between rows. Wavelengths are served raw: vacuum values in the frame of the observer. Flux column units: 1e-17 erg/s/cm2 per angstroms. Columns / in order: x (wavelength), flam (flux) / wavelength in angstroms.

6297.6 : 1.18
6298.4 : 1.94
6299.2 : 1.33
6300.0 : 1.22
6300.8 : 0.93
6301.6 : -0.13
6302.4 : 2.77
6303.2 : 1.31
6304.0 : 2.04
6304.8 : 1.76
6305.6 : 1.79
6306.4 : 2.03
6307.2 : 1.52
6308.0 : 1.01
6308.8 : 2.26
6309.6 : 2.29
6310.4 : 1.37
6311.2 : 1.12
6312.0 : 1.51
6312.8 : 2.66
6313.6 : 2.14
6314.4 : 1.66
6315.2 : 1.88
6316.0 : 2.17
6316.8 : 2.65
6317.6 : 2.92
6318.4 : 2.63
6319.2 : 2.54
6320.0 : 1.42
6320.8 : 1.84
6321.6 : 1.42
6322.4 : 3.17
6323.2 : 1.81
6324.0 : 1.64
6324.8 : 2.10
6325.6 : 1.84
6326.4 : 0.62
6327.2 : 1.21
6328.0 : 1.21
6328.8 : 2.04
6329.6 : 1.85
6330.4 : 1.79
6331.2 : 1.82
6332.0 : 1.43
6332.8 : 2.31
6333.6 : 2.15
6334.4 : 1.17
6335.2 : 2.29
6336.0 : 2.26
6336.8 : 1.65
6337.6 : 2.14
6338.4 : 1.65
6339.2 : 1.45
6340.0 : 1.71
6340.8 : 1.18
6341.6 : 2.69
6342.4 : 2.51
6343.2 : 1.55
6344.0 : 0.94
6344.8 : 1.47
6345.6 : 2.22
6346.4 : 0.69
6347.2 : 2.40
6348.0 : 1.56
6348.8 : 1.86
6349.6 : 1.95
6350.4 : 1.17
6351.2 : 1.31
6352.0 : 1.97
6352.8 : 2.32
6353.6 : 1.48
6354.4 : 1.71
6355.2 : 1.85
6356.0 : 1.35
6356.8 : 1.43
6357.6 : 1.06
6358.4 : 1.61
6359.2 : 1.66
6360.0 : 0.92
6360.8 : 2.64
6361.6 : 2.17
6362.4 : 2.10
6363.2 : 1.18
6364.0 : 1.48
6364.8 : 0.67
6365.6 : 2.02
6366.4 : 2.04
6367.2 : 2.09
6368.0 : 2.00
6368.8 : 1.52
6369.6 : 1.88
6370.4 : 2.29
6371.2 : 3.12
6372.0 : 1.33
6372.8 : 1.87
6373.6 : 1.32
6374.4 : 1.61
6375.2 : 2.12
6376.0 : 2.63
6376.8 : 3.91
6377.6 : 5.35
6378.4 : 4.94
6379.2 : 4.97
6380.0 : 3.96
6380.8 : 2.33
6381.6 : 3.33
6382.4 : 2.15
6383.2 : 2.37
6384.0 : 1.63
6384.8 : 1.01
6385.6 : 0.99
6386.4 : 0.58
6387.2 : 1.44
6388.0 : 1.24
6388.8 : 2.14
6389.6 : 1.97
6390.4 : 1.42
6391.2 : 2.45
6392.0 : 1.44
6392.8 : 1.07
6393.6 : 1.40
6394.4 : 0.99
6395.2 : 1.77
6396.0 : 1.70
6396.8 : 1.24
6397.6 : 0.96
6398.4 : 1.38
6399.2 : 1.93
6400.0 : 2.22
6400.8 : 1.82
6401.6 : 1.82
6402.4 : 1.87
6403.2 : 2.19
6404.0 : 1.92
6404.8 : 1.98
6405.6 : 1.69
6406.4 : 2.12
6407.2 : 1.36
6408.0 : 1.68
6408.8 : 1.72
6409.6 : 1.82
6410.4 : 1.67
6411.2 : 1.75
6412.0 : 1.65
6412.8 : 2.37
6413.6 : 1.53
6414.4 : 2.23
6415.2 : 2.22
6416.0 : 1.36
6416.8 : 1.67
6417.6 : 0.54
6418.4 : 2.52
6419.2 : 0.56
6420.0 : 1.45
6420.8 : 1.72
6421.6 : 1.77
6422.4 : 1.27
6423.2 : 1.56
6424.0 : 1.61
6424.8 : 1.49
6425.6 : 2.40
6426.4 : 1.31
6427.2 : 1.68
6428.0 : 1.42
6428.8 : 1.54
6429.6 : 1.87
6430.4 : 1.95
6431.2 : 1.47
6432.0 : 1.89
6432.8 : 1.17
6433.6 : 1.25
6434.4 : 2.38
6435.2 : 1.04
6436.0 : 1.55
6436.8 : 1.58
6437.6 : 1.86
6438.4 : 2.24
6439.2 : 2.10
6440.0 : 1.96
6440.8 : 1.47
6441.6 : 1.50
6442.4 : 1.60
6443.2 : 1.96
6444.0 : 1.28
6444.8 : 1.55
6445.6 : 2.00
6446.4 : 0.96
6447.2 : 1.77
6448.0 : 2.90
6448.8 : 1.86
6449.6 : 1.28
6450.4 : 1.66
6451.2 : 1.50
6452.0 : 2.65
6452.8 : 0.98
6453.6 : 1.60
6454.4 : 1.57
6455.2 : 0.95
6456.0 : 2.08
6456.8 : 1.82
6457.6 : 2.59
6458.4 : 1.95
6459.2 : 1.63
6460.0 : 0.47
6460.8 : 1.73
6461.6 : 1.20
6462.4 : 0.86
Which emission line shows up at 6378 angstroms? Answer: [O III] 5007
